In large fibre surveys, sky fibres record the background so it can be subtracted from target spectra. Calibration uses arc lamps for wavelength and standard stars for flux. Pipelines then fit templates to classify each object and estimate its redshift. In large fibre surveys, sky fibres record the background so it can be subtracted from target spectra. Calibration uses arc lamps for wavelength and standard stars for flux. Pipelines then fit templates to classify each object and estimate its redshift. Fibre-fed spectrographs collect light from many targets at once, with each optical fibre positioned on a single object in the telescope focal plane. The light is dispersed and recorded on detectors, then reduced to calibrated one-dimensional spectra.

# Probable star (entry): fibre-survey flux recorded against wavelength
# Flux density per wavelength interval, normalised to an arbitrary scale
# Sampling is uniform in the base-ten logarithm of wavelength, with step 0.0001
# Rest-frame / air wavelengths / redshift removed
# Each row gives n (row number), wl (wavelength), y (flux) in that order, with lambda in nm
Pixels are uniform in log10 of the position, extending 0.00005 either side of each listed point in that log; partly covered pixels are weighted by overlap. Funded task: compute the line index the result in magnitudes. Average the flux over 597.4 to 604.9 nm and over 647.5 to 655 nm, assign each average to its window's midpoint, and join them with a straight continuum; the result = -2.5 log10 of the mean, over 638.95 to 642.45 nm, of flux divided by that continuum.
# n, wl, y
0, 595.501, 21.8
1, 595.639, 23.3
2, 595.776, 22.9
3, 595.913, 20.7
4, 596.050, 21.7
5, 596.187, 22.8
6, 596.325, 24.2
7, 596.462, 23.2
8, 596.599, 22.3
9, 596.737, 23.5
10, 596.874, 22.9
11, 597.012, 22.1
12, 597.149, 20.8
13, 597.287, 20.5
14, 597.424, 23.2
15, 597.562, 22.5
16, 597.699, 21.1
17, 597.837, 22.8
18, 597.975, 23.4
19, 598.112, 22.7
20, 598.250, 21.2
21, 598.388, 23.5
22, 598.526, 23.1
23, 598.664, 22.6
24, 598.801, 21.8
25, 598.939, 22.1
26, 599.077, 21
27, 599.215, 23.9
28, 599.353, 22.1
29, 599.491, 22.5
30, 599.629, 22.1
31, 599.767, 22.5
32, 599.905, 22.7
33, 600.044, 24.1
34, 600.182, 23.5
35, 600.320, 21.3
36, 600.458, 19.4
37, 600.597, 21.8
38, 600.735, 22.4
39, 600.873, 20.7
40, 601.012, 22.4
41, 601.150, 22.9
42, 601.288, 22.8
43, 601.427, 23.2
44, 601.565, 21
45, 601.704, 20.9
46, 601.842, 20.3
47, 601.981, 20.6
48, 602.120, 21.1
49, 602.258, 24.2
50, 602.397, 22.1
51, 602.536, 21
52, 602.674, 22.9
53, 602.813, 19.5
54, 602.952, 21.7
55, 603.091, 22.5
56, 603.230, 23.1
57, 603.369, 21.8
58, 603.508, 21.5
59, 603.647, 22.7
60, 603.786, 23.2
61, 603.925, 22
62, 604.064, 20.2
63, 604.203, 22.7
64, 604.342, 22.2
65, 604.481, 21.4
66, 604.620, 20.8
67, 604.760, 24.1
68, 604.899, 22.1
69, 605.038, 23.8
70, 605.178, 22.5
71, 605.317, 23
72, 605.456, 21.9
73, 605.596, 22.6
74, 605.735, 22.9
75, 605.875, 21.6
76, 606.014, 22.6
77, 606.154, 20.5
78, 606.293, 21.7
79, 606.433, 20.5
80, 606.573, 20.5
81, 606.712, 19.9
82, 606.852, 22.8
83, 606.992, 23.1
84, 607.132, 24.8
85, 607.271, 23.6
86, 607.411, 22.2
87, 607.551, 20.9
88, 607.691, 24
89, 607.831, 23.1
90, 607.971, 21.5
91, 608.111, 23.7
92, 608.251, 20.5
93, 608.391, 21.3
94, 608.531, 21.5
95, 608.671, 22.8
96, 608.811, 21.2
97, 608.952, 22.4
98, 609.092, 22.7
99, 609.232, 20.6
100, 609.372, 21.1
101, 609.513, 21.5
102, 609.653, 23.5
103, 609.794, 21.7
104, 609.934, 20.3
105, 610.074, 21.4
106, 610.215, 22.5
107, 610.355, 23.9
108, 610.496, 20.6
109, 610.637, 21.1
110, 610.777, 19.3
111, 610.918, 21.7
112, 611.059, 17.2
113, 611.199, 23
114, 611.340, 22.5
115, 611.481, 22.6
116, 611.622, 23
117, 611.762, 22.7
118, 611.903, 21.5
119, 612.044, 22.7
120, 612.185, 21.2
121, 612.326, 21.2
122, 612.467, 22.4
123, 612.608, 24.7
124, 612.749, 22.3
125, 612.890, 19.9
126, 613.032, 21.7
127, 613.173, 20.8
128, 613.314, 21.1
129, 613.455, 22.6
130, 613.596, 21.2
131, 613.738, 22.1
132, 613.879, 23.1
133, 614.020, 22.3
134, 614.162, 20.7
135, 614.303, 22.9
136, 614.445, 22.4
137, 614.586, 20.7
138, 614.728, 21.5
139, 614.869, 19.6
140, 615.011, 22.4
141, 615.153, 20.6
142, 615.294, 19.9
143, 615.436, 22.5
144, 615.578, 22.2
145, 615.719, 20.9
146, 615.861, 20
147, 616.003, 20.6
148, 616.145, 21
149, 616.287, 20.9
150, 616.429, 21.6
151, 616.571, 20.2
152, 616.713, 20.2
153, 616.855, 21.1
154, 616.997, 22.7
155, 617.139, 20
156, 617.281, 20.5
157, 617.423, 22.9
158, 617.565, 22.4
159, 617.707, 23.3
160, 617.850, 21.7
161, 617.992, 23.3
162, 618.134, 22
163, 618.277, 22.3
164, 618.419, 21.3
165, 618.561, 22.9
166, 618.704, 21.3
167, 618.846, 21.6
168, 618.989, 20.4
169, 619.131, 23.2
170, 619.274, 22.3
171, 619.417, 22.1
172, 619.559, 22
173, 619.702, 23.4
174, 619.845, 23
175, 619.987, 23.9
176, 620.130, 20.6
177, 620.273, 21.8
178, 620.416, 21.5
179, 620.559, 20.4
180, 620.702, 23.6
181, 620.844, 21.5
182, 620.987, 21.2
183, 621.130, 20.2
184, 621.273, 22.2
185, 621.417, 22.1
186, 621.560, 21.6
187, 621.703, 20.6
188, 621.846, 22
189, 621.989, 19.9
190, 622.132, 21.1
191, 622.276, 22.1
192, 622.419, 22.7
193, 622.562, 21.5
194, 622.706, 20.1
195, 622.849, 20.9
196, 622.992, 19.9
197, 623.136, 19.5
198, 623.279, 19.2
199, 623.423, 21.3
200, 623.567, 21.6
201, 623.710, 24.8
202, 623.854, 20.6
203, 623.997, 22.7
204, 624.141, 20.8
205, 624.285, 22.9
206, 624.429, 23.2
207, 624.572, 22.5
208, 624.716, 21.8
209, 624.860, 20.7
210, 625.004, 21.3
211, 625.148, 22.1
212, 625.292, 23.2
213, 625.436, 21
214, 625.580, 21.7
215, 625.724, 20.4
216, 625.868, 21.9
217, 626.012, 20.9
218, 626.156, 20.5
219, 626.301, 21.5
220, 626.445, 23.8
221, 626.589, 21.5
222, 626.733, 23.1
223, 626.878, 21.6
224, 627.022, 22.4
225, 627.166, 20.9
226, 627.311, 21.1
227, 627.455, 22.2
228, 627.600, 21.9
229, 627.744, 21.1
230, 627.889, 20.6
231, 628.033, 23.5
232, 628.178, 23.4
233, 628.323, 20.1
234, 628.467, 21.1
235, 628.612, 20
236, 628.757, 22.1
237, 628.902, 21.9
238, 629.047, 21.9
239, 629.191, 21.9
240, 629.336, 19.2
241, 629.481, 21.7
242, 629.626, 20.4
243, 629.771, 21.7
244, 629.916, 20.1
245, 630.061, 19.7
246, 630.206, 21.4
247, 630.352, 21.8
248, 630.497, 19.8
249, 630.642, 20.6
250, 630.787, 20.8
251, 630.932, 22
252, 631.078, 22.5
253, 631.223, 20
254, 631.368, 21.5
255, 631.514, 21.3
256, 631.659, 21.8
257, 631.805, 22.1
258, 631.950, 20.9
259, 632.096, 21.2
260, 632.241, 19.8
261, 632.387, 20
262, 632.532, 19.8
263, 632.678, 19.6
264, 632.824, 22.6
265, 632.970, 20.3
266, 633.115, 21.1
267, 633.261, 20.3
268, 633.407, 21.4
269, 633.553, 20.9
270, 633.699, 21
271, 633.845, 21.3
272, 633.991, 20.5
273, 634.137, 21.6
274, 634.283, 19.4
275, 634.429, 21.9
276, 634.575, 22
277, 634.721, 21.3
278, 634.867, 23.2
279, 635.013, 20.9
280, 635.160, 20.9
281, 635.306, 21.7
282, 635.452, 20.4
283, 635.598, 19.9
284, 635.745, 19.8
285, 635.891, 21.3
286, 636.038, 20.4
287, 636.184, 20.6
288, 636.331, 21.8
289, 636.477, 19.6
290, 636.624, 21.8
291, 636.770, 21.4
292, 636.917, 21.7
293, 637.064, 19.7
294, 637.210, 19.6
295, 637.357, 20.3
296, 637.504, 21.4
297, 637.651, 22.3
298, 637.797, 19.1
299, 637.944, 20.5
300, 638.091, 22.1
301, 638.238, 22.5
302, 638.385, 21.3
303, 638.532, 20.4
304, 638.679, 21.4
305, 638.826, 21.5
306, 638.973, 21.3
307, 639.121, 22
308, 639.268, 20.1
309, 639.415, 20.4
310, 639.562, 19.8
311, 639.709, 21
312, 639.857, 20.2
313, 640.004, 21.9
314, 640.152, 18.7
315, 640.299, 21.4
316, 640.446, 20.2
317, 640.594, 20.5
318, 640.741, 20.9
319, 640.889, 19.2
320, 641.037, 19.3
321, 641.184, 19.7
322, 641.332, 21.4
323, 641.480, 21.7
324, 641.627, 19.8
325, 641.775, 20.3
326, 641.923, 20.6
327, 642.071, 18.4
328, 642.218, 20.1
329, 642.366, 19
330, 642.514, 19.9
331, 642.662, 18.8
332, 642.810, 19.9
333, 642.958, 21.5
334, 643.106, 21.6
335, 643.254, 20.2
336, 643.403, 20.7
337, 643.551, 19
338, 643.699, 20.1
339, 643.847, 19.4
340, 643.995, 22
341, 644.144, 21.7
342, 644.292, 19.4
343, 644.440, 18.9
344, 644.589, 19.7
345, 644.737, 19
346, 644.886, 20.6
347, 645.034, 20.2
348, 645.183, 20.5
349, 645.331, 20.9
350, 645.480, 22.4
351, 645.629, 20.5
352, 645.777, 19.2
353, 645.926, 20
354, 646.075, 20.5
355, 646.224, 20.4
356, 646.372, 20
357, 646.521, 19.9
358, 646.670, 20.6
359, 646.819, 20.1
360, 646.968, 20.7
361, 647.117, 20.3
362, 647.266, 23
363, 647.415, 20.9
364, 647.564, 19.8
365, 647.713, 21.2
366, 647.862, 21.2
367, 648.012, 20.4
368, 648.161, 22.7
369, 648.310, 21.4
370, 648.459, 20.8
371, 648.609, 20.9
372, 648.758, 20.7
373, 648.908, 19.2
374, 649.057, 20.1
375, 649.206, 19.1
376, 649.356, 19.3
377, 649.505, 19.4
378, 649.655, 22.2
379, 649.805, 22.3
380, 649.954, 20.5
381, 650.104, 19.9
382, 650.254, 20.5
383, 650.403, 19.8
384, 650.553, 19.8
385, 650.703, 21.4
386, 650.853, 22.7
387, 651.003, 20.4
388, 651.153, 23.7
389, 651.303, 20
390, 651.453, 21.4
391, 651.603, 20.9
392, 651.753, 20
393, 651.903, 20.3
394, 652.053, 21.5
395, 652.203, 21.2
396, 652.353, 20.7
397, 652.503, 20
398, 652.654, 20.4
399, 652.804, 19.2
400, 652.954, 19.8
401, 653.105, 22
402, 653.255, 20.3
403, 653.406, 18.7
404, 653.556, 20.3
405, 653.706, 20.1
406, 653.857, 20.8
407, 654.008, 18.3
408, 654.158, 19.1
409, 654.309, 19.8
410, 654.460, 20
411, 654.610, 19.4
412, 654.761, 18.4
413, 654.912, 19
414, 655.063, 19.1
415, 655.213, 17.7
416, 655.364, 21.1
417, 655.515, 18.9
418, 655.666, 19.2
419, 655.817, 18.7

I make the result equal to 0.02 mag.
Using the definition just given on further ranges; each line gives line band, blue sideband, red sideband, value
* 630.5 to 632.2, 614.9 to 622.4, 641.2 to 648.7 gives -0.01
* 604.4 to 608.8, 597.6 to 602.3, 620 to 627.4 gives -0.01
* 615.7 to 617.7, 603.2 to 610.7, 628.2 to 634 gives 0.02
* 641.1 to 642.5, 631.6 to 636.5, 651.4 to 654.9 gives 0.03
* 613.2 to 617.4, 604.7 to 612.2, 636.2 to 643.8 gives 0.02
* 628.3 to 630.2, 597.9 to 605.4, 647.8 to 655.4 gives 0.01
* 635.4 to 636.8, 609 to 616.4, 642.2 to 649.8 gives 0.00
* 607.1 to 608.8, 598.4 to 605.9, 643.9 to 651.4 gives -0.02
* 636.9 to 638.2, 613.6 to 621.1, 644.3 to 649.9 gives 0.01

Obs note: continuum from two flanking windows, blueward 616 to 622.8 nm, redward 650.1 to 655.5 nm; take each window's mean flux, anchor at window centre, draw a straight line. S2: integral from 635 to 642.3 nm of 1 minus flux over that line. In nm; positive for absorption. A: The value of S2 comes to 0.06 nm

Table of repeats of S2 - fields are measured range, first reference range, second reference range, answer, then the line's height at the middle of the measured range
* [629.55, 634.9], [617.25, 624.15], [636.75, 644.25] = 0.01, 21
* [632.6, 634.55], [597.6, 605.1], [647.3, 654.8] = 0.01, 21.1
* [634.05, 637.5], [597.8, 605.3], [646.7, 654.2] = 0.02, 21.1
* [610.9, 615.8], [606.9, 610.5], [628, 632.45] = 0.06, 22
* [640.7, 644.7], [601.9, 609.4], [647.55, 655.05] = 0.12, 20.7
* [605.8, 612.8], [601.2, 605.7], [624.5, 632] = 0.00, 21.9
